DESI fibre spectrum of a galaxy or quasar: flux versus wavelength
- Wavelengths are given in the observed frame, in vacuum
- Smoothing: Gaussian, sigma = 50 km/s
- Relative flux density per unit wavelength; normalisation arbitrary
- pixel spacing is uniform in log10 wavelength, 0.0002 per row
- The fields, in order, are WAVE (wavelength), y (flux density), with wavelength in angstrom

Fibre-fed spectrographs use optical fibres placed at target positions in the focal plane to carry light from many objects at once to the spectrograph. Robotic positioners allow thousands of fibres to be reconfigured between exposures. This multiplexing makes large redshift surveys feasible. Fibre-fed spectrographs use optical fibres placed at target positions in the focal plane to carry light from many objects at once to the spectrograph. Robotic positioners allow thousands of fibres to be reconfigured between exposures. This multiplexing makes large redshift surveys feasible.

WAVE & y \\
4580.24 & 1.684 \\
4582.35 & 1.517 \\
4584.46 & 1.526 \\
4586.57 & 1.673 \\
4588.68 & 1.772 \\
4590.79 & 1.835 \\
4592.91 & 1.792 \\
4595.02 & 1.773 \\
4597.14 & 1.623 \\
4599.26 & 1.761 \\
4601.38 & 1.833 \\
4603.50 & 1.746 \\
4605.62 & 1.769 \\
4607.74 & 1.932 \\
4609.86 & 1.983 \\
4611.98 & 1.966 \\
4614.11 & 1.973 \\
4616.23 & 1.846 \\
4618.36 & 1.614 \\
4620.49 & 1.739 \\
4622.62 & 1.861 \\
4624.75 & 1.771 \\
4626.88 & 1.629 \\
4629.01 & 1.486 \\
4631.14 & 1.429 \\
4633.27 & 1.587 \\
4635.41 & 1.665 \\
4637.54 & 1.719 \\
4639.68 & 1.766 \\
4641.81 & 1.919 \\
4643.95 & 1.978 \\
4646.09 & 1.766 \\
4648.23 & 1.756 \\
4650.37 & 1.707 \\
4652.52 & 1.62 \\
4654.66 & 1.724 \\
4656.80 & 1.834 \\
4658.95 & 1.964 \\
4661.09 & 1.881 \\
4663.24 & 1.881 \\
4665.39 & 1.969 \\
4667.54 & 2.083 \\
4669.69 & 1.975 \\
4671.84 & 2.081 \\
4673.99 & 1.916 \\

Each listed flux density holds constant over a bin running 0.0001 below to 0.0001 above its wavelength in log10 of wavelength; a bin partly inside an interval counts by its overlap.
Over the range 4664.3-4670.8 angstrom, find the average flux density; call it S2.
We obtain 2.01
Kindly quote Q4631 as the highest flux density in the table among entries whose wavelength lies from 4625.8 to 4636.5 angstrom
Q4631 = 1.665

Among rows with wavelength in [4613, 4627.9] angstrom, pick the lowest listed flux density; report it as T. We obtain 1.614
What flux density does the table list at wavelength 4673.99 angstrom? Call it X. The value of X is 1.916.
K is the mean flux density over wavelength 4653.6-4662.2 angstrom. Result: 1.85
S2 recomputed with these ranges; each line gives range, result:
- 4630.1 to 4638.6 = 1.6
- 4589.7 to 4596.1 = 1.8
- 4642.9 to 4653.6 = 1.76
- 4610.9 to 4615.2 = 1.97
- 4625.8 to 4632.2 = 1.52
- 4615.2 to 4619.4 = 1.73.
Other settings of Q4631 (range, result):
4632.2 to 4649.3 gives 1.978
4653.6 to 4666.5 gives 1.969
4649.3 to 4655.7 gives 1.724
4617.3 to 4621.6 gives 1.739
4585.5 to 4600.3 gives 1.835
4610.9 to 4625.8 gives 1.973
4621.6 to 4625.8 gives 1.861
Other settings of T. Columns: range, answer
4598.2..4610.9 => 1.746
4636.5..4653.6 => 1.62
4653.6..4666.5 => 1.724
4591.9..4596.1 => 1.773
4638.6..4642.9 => 1.766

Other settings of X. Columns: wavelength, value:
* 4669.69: 1.975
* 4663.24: 1.881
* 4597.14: 1.623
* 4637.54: 1.719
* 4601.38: 1.833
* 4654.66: 1.724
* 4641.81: 1.919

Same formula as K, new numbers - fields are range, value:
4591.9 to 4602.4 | 1.76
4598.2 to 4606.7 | 1.78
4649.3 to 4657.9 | 1.72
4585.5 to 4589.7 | 1.72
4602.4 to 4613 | 1.88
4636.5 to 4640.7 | 1.74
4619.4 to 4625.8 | 1.79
